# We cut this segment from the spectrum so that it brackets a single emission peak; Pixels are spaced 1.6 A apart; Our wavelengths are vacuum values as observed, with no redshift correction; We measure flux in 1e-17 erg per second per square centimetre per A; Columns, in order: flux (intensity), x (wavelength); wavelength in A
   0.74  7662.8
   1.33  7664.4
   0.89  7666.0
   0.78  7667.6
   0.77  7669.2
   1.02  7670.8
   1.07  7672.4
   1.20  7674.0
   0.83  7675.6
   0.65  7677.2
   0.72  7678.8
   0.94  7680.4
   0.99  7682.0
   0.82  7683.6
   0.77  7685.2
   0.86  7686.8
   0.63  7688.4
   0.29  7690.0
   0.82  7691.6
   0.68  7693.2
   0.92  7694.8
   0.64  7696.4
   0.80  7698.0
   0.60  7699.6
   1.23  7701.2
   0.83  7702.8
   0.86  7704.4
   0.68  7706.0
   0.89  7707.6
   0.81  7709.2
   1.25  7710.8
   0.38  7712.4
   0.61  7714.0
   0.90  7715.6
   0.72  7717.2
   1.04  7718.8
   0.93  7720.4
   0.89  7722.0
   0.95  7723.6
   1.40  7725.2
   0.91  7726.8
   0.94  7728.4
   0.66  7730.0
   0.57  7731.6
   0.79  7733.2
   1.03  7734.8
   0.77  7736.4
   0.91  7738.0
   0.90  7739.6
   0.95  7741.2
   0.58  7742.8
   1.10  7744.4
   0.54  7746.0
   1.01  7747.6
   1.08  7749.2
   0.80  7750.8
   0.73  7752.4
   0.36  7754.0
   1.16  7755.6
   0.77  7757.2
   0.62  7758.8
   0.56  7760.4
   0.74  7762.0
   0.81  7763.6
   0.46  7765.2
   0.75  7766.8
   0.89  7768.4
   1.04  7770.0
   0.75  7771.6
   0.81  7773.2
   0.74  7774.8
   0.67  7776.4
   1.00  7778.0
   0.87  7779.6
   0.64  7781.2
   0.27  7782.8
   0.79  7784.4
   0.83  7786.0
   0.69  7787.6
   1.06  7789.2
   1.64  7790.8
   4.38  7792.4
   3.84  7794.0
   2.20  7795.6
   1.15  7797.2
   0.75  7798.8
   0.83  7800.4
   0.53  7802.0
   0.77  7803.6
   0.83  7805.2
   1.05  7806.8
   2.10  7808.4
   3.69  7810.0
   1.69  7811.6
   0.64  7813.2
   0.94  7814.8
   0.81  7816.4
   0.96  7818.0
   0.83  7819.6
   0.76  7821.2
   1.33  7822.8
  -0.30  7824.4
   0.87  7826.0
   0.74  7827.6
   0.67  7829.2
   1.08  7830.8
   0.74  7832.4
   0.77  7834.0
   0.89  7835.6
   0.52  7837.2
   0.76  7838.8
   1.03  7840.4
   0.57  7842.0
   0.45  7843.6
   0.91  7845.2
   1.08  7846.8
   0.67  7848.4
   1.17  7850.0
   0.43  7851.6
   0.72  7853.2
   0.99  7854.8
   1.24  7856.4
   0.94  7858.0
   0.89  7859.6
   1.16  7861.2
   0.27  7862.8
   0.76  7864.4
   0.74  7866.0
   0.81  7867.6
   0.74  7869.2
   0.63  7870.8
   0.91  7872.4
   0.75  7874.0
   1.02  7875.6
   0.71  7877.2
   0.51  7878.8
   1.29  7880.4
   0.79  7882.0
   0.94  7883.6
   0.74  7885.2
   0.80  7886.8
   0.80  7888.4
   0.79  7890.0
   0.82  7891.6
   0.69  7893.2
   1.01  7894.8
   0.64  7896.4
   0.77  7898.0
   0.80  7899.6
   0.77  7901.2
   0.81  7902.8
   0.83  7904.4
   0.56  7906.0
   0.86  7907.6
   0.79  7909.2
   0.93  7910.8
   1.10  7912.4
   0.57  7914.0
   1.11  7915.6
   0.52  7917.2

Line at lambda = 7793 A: [S II]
